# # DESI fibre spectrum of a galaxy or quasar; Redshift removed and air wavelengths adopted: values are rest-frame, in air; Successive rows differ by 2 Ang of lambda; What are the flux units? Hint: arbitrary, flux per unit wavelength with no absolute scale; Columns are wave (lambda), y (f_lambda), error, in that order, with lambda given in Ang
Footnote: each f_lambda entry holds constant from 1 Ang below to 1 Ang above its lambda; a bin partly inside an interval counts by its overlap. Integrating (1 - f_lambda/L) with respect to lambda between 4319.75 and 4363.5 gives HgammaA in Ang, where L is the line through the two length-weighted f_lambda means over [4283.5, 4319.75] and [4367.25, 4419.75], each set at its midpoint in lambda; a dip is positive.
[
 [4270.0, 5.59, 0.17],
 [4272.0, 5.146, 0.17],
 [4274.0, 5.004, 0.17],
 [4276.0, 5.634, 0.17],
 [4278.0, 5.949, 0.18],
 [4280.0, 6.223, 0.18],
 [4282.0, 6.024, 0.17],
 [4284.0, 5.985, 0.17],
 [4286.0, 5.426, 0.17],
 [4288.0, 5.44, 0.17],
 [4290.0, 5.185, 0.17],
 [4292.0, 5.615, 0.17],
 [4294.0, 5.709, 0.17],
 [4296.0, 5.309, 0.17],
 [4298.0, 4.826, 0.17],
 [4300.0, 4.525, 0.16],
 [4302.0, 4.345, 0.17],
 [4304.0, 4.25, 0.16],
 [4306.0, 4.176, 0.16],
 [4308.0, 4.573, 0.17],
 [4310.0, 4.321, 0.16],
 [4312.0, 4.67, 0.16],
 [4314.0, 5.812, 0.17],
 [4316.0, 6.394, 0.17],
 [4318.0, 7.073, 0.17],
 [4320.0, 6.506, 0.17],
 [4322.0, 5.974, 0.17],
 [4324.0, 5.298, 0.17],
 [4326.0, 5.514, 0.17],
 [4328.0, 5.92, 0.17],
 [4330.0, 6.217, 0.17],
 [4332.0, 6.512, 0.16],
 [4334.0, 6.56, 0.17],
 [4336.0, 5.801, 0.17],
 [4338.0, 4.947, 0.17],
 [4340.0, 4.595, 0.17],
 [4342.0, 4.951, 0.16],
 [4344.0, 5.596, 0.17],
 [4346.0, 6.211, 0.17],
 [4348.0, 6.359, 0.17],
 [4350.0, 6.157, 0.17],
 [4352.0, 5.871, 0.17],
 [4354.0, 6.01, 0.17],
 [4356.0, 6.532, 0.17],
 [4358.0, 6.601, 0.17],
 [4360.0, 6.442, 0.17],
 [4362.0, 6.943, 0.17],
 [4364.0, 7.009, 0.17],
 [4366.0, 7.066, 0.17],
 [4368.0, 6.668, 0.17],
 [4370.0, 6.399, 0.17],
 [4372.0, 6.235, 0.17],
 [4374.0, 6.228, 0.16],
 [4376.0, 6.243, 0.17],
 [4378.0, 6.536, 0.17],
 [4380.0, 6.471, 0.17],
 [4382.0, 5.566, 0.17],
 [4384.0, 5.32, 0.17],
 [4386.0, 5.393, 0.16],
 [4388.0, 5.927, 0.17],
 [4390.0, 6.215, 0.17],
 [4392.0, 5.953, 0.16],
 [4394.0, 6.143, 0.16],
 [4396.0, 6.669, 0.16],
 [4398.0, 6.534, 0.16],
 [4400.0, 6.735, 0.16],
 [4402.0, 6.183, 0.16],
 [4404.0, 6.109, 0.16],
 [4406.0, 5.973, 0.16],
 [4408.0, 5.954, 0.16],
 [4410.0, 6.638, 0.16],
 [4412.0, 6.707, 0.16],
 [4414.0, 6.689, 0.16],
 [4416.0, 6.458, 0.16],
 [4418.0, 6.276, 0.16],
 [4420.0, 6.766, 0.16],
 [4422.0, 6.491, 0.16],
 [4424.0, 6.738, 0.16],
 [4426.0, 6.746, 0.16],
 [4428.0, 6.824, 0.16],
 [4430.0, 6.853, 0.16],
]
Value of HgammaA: -2.4 Ang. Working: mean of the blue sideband 5.22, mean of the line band 5.98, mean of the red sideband 6.24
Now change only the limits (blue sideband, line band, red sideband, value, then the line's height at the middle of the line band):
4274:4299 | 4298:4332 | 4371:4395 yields 2.1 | 5.71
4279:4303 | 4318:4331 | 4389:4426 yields -0.7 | 5.68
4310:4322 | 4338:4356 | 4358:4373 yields 1.9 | 6.4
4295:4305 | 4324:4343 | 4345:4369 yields 0.2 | 5.73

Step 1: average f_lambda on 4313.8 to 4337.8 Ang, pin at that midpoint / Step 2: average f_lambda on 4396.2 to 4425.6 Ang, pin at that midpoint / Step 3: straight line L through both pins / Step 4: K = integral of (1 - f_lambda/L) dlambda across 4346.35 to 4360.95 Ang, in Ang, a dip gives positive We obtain -0.14 Ang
